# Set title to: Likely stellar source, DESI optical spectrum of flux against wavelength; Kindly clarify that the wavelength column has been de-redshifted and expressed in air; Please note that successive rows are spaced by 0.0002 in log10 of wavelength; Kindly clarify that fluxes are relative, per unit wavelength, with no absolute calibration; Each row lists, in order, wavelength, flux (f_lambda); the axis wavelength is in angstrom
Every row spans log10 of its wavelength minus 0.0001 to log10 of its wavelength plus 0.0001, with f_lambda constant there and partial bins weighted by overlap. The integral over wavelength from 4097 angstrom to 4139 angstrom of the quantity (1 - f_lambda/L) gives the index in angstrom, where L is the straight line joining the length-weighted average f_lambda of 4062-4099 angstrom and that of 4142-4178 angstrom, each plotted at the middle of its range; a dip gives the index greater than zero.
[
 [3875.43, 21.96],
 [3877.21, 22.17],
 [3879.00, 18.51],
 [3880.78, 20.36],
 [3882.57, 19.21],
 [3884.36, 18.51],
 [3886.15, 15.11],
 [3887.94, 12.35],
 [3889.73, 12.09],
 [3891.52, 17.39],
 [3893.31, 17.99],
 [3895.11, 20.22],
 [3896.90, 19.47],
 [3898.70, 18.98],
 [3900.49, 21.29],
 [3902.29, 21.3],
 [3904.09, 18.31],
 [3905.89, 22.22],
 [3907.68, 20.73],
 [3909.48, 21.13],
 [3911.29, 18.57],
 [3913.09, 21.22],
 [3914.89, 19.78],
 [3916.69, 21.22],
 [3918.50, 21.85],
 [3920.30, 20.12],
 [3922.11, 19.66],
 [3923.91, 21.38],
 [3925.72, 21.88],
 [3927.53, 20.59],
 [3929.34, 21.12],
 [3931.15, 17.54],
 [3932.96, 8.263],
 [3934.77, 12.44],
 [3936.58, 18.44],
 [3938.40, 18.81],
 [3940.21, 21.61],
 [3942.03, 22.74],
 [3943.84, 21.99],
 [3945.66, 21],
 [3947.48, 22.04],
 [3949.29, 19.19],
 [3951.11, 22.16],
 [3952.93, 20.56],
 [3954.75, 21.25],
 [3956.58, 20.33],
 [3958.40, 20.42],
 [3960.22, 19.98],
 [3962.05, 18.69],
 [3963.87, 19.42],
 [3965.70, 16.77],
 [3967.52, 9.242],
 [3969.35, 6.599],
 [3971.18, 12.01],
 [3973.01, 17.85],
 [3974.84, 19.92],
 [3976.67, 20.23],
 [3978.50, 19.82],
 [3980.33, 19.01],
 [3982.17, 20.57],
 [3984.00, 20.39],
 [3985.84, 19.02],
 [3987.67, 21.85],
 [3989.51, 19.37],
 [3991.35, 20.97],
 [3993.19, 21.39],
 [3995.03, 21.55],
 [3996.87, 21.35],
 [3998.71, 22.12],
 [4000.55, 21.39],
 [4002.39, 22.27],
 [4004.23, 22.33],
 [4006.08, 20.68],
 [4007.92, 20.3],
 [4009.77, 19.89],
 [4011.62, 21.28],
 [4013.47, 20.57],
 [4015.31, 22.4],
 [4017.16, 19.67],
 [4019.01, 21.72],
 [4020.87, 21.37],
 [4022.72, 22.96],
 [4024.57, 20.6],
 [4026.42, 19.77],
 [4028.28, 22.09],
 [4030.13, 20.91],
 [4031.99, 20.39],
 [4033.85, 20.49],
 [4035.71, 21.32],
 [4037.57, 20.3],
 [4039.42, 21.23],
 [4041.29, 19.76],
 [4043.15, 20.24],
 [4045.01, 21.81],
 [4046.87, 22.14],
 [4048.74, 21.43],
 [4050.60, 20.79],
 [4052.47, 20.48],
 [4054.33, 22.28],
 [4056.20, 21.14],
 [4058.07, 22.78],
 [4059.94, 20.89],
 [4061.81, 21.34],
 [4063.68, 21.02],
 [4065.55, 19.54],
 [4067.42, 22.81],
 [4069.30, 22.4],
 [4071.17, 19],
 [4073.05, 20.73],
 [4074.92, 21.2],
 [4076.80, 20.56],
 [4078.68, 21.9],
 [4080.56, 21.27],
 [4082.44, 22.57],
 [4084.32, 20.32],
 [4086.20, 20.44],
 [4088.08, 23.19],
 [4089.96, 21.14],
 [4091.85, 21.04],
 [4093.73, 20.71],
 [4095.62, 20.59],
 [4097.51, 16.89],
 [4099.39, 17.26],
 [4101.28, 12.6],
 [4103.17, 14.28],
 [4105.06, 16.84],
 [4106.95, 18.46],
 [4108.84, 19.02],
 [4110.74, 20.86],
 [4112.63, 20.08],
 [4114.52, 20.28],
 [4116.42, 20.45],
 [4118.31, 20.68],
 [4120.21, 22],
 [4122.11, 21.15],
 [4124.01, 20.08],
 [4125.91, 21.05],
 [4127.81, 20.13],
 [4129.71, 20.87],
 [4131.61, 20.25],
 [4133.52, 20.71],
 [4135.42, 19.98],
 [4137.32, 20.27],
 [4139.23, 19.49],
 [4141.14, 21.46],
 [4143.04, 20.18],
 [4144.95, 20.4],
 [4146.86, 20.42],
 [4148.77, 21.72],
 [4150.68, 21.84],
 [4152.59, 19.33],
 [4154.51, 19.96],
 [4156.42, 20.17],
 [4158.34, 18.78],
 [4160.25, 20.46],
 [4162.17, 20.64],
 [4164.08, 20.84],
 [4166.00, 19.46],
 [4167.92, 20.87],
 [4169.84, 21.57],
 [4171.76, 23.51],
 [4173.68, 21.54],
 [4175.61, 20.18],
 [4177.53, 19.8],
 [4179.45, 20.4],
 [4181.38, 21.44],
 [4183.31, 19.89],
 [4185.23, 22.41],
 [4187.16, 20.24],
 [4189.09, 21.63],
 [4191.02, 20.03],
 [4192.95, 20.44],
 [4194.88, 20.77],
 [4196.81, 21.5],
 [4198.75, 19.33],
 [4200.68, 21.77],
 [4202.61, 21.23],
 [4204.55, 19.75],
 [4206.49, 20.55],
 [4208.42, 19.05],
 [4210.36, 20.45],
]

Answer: 2.9 angstrom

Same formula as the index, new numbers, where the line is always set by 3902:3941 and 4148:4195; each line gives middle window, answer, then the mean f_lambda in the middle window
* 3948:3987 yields 2.7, 18.3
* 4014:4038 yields -1.3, 21.1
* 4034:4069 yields -1.9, 21.2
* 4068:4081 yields -0.5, 21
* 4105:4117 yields 0.5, 19.6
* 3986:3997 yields -0.6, 20.9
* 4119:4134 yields -0.2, 20.8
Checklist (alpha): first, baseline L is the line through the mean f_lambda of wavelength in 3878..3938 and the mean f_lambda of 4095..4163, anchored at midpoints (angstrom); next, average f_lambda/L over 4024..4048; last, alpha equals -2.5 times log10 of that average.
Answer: -0.08 mag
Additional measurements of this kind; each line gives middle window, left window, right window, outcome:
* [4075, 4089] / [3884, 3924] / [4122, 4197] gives -0.07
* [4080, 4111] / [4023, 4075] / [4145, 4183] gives 0.09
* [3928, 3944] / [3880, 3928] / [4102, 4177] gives 0.09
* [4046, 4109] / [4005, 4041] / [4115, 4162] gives 0.02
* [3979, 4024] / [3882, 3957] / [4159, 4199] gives -0.06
